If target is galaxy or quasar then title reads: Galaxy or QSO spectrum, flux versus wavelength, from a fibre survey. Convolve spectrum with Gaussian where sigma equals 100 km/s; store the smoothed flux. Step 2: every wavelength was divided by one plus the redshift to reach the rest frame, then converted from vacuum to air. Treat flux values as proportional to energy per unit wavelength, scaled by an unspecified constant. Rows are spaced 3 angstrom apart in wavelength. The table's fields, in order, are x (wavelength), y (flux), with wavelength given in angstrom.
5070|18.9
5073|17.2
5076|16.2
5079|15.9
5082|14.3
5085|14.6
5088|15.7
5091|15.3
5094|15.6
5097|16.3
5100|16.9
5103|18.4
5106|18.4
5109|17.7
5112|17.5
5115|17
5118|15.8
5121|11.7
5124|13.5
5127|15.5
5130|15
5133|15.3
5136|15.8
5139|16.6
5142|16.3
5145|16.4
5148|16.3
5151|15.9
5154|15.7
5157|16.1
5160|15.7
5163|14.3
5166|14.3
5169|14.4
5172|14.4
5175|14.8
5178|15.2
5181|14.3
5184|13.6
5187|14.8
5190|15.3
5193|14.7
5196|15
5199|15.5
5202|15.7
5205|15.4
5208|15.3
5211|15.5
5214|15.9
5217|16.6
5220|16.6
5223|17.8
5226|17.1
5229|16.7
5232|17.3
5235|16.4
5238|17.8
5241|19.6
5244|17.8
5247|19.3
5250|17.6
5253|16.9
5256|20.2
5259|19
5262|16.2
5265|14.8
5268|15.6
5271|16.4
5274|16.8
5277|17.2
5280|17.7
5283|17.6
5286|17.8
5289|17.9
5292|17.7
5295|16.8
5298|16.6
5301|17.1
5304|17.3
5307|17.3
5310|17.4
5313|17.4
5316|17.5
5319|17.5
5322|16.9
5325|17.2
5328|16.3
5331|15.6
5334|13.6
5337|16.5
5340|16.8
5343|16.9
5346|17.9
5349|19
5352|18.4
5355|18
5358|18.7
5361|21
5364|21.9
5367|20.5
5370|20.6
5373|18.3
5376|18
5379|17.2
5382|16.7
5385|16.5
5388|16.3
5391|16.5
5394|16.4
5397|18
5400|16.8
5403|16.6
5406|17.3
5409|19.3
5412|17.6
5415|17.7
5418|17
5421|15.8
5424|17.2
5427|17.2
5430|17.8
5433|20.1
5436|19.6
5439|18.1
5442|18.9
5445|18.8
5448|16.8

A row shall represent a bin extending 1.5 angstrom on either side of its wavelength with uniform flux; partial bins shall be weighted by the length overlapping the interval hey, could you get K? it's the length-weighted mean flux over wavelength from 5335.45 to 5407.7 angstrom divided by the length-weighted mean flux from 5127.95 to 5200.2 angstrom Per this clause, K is 1.2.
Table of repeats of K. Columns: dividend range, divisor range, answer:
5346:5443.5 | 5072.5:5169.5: 1.14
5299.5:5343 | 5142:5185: 1.10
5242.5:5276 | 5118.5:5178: 1.14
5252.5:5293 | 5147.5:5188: 1.16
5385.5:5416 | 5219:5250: 0.98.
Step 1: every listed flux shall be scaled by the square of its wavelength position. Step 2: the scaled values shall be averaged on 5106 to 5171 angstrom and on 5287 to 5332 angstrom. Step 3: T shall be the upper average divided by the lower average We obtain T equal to 1.2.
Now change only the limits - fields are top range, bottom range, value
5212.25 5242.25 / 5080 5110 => 1.11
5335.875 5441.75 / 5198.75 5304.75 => 1.11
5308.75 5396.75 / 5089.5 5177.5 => 1.22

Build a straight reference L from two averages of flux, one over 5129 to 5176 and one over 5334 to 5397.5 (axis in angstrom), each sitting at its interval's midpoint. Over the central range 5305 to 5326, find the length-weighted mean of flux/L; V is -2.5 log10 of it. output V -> 0.01 mag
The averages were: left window 15.5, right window 18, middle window 17.3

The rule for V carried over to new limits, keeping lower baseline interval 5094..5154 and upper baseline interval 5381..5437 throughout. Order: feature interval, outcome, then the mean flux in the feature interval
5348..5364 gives -0.13 mag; 19.3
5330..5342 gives 0.09 mag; 15.7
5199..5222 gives 0.04 mag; 15.9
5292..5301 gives 0.00 mag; 16.9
